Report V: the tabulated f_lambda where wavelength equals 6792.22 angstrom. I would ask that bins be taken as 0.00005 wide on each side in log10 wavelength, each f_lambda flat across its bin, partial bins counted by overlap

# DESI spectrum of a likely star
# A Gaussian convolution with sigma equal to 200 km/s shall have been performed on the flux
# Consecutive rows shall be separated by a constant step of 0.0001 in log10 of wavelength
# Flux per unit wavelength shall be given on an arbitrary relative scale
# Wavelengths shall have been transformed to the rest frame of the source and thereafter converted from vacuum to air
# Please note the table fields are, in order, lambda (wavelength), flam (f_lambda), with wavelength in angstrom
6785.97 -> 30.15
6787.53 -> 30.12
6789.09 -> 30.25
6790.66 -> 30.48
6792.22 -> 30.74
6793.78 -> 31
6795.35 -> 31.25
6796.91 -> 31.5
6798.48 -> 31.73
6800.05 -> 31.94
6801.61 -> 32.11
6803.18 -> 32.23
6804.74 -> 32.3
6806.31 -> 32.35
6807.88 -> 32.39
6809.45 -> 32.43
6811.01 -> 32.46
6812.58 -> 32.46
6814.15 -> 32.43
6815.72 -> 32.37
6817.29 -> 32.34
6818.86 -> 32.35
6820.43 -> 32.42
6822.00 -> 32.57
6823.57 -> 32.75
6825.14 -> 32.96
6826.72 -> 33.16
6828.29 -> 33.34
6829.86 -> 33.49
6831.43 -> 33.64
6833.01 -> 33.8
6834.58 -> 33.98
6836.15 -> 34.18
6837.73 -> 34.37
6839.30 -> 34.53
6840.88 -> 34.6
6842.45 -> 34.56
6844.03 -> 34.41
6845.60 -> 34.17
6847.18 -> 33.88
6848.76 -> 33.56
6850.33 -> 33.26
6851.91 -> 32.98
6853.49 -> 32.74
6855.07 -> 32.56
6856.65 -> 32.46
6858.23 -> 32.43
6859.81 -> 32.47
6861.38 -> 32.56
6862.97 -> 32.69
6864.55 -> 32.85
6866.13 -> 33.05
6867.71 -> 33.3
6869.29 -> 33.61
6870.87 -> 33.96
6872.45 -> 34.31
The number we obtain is 30.74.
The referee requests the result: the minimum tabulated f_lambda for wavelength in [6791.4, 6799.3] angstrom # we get 30.74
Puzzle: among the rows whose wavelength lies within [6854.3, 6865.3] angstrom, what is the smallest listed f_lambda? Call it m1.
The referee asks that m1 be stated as 32.43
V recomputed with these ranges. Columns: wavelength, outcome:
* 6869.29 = 33.61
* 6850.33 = 33.26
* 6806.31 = 32.35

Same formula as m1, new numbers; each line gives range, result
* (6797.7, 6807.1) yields 31.73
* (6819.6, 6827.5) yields 32.42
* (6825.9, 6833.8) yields 33.16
